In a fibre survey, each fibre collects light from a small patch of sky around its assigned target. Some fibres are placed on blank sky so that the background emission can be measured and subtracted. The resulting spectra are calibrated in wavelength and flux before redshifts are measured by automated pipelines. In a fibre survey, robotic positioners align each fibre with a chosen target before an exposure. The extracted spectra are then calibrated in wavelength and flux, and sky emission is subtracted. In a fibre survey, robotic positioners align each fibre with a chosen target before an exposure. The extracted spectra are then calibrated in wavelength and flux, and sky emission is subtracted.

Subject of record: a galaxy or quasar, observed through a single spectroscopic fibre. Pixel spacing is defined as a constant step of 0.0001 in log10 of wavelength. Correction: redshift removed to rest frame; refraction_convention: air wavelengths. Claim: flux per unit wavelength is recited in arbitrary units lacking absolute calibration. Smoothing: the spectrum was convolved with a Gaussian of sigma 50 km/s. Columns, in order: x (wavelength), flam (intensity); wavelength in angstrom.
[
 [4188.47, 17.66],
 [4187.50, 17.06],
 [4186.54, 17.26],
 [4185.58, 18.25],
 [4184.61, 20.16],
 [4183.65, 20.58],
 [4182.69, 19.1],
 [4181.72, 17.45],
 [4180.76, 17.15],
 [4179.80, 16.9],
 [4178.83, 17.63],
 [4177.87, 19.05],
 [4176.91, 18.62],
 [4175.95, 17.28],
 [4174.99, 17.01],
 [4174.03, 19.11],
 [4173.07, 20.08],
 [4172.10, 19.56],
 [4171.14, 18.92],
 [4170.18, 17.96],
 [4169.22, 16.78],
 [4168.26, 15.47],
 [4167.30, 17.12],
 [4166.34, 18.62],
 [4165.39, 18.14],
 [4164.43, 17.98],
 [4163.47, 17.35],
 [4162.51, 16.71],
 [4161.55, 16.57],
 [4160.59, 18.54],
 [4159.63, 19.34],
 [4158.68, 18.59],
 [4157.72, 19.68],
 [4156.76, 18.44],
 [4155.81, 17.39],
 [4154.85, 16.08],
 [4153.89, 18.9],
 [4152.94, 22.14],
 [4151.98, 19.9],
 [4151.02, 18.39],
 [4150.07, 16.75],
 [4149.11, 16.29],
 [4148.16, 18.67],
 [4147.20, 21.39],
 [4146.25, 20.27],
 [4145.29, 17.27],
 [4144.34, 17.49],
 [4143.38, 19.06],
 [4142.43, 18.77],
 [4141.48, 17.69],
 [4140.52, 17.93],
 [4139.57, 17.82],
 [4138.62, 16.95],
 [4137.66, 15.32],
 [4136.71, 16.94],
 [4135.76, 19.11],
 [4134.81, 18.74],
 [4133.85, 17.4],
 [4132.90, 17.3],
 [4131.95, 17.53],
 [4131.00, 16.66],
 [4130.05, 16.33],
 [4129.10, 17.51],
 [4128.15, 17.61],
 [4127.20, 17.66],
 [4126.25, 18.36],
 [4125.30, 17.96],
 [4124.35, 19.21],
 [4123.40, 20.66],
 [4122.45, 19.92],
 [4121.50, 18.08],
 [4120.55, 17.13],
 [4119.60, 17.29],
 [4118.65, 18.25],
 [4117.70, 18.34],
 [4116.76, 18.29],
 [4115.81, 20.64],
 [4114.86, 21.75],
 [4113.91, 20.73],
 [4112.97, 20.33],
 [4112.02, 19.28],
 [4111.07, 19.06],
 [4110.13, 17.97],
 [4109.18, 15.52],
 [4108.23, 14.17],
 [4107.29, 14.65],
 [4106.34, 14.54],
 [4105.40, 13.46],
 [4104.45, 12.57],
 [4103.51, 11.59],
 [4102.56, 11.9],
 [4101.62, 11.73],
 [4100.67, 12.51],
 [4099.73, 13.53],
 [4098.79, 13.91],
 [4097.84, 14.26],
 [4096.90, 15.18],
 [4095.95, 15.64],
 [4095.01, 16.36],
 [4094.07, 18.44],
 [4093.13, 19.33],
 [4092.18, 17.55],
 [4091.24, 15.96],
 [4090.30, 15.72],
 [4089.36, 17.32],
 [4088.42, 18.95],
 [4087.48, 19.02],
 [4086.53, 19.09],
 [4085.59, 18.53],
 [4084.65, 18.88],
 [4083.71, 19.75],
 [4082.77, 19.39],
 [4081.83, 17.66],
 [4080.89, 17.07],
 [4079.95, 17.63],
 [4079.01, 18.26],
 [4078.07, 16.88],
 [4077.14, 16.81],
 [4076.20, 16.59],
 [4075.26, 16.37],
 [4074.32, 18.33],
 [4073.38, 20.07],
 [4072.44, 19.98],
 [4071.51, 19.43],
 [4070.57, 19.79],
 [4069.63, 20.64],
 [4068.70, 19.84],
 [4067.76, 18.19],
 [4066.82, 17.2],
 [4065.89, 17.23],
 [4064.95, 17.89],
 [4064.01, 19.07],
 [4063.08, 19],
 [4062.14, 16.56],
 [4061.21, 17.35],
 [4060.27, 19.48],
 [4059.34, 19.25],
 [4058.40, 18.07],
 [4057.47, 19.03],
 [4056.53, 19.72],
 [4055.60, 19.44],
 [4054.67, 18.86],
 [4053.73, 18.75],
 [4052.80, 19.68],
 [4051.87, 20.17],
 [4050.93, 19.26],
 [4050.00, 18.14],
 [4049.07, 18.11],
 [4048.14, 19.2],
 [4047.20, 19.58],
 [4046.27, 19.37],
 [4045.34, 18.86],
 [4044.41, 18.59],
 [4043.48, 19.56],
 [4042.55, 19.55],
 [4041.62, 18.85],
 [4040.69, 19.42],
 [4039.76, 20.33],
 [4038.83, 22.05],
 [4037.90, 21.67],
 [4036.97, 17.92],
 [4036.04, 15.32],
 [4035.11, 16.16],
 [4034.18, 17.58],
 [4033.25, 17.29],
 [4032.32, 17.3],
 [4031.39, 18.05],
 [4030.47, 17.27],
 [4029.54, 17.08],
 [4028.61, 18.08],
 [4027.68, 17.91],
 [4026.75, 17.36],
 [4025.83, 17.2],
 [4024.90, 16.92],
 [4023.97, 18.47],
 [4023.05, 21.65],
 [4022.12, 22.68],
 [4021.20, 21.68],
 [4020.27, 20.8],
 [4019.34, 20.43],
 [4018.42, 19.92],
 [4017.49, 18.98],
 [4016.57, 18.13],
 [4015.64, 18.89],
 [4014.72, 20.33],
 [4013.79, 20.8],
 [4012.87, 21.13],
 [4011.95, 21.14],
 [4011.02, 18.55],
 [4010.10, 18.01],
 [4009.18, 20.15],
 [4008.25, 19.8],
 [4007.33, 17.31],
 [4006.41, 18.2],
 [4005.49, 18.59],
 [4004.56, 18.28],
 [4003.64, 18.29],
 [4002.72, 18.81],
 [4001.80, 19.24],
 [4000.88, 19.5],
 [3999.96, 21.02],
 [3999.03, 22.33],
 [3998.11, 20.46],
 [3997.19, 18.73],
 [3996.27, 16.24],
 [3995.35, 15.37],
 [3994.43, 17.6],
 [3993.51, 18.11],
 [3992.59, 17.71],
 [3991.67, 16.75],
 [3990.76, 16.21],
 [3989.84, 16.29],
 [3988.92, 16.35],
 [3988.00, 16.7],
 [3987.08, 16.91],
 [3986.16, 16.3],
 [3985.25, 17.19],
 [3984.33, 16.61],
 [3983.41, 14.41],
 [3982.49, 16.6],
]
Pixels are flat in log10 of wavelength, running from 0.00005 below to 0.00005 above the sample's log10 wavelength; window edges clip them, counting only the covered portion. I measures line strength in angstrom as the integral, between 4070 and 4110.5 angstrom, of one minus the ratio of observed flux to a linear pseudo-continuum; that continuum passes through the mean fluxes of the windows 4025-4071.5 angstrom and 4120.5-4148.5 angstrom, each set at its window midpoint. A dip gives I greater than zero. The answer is 4.0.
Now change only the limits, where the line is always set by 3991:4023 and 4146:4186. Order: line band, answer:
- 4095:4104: 2.5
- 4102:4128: 1.7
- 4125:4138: 0.7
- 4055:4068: 0.4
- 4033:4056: 0.1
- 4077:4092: 0.7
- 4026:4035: 0.8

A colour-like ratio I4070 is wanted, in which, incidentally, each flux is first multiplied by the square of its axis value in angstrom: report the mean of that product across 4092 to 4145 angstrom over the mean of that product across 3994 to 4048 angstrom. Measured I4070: 0.9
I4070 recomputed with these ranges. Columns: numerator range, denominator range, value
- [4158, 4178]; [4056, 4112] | 1.10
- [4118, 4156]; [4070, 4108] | 1.12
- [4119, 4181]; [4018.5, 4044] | 1.02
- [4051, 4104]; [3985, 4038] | 0.98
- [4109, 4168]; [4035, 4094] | 1.02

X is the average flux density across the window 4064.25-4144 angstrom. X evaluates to 17.4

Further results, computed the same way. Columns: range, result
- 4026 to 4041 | 18.1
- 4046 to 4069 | 18.7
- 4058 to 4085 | 18.4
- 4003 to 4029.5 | 19.2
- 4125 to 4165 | 18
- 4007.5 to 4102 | 18.4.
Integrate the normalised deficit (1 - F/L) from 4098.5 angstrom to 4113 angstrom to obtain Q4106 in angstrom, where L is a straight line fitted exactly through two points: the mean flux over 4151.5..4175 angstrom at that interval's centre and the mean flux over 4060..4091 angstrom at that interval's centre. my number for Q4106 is 2.9 angstrom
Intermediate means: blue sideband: 18.3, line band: 14.6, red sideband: 18.3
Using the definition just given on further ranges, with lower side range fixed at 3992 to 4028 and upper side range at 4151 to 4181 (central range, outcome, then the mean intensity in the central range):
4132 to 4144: 0.39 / 17.7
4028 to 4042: 0.52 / 18.3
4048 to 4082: 0.52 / 18.5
